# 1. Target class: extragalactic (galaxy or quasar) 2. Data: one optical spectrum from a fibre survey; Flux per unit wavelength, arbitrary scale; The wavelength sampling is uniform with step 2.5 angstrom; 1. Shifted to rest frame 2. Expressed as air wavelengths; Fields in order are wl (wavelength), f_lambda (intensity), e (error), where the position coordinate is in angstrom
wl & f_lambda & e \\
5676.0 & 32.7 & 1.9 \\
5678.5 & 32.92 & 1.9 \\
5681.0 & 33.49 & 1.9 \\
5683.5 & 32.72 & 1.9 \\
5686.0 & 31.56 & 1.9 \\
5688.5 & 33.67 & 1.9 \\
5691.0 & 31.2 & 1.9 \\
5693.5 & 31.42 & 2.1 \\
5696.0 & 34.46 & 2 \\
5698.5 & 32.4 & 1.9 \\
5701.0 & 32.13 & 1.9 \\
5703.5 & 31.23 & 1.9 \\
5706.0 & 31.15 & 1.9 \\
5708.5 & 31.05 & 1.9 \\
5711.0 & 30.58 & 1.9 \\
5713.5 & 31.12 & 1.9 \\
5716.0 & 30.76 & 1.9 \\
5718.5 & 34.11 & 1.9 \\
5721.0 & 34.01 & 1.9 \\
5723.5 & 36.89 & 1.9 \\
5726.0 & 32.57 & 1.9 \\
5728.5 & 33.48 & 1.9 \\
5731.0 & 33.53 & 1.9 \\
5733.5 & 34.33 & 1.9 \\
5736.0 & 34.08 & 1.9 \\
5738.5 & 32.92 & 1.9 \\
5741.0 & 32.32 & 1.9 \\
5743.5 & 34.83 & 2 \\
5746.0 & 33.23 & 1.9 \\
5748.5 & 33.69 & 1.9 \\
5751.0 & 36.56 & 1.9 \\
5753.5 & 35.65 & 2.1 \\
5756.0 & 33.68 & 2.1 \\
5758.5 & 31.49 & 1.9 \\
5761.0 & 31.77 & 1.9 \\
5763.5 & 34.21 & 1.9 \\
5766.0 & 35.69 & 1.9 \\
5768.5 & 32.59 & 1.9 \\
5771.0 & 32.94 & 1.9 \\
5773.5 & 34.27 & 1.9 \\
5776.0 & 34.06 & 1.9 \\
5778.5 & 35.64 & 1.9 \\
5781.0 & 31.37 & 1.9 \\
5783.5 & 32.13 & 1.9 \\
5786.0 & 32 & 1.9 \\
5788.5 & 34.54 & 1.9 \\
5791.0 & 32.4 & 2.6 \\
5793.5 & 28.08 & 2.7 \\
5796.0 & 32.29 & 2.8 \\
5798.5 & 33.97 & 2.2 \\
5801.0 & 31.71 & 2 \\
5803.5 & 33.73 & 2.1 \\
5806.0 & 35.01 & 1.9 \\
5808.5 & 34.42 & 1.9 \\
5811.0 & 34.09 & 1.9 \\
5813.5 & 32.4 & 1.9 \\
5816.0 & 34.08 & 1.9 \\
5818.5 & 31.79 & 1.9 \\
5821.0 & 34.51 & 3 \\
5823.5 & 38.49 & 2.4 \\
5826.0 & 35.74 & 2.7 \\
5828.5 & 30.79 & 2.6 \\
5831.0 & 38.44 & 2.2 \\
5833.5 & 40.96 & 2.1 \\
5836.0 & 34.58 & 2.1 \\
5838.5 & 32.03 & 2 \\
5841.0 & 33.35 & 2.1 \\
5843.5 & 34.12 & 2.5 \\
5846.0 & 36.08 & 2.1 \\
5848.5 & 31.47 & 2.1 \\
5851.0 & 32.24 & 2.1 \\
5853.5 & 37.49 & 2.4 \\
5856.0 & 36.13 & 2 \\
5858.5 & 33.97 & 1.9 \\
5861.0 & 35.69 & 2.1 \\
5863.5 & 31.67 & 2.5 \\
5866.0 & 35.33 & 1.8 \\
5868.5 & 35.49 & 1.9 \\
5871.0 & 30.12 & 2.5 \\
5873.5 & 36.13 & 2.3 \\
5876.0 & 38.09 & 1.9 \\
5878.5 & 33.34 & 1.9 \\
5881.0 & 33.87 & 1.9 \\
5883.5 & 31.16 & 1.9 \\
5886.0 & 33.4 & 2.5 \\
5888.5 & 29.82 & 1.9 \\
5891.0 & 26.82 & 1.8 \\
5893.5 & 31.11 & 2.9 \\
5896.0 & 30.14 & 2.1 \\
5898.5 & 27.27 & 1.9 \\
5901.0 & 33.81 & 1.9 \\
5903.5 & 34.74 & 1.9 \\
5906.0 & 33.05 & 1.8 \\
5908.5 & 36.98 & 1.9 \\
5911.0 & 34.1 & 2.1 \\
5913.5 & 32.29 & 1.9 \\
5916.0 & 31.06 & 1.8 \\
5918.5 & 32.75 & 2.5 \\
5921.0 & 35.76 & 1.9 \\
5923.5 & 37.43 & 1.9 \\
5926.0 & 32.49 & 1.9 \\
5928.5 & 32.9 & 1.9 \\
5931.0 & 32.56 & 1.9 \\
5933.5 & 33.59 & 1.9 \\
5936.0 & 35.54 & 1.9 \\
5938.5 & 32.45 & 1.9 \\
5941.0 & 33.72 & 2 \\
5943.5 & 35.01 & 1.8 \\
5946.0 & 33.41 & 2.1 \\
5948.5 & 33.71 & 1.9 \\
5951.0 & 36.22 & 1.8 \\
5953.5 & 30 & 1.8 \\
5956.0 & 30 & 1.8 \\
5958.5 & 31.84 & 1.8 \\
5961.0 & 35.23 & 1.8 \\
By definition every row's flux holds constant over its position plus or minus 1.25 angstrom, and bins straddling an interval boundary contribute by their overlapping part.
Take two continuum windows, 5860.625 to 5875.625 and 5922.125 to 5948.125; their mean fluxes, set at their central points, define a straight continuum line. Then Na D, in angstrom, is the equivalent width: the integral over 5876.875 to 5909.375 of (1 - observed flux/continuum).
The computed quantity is 2.0 angstrom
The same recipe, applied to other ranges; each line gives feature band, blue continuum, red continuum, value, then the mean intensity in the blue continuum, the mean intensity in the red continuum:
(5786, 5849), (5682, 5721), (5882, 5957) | -2.9 angstrom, 32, 32.8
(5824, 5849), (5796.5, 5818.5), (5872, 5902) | -1.5 angstrom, 33.5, 32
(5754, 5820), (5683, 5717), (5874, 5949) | -1.6 angstrom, 31.8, 33.1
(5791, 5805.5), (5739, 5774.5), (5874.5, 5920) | 0.5 angstrom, 33.8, 32.5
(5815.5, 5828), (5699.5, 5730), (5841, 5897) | -0.6 angstrom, 32.4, 33.4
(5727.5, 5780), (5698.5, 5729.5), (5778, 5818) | -1.9 angstrom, 32.4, 32.9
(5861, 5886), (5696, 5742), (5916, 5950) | -0.3 angstrom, 32.8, 33.9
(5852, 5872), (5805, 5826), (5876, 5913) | -0.8 angstrom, 34.4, 32.3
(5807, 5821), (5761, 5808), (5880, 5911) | -0.3 angstrom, 33.1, 31.9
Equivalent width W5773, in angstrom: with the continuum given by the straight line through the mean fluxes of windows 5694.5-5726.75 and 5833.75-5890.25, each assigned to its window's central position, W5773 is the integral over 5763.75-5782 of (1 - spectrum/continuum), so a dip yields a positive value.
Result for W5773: -0.4 angstrom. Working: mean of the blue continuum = 32.5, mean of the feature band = 33.9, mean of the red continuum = 34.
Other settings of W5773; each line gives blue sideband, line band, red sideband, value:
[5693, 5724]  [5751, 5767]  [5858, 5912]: -0.7 angstrom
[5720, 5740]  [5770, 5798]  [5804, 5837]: 1.5 angstrom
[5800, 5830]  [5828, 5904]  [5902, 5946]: 0.8 angstrom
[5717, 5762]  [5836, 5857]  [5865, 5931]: -0.5 angstrom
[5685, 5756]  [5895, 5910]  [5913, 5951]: 0.4 angstrom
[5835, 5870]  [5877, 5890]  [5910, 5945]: 0.6 angstrom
